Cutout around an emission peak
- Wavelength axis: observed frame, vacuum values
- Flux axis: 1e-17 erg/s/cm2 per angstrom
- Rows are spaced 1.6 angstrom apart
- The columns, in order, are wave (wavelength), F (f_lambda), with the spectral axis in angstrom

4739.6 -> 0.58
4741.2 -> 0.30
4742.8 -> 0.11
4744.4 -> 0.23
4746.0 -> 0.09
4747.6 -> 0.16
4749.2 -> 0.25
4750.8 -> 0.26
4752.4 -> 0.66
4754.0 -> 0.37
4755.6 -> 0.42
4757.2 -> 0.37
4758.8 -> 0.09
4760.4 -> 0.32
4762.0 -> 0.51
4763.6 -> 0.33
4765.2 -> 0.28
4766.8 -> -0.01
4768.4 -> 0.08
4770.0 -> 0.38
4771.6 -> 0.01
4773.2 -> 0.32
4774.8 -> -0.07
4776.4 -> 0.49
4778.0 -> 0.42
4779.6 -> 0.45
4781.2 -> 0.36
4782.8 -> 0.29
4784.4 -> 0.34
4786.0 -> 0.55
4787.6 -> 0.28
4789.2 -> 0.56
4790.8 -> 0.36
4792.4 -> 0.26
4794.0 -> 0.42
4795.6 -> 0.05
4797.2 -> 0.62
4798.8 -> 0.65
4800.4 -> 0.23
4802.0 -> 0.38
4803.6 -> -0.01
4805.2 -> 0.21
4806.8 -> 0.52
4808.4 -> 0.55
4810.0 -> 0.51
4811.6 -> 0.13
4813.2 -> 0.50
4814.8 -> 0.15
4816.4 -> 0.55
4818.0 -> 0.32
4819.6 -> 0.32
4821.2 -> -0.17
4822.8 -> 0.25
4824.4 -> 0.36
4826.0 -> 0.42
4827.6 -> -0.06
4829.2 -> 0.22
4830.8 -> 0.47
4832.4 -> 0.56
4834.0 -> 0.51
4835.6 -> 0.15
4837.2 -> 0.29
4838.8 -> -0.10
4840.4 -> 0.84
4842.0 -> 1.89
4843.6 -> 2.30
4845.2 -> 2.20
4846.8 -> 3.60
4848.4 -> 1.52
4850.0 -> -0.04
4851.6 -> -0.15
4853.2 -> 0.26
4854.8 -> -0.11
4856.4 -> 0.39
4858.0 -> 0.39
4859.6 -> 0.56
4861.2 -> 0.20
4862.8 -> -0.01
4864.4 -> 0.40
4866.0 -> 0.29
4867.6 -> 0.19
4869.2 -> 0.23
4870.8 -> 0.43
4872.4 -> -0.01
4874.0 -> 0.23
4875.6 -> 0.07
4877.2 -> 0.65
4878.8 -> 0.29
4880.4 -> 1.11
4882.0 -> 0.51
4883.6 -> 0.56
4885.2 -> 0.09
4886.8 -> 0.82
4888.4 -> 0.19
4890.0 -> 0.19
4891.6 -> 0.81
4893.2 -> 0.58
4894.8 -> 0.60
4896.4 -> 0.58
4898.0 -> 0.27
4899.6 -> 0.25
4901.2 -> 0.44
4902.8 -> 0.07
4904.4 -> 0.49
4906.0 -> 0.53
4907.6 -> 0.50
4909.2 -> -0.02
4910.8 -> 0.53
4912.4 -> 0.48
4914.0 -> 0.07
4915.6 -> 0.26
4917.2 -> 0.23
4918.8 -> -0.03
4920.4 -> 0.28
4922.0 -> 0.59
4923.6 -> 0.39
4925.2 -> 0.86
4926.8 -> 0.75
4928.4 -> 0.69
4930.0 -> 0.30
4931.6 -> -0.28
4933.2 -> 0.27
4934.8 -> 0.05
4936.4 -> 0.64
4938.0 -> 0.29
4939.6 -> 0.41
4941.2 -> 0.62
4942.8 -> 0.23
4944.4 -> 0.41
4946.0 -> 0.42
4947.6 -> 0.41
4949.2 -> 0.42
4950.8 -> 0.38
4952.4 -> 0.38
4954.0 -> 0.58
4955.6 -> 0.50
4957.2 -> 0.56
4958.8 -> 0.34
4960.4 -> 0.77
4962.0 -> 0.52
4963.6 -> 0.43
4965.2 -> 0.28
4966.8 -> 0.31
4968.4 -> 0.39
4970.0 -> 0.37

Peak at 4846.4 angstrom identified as [O II] 3727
